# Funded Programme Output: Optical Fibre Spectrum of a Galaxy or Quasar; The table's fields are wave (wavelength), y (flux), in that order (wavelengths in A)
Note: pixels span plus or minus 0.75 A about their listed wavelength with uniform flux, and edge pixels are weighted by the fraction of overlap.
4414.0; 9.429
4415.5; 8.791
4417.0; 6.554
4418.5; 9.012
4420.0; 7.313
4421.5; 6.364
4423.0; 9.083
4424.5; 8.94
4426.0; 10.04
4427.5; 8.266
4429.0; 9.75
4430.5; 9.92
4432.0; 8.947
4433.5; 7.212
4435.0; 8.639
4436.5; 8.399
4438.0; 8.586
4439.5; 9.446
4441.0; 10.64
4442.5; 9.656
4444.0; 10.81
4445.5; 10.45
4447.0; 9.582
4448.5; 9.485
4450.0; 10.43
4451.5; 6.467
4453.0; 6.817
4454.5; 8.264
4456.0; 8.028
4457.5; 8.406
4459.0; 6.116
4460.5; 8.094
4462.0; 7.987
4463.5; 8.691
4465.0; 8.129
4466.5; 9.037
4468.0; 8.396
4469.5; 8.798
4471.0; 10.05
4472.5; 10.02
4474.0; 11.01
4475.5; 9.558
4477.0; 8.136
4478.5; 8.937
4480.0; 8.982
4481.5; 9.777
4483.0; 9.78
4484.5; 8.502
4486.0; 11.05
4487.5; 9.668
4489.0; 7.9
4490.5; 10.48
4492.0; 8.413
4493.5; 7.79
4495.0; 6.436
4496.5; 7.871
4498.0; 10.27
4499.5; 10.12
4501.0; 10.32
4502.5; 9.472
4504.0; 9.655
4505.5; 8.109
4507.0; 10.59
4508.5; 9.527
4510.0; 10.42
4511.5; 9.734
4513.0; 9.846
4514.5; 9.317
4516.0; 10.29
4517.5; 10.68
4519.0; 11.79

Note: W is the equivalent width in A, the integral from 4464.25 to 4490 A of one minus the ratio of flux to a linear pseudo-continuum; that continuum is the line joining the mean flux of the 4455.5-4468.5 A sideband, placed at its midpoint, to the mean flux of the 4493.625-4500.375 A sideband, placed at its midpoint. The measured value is -2.99 A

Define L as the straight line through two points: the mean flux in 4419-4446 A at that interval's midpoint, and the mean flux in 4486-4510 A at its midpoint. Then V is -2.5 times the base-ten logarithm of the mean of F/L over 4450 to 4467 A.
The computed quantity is 0.150 mag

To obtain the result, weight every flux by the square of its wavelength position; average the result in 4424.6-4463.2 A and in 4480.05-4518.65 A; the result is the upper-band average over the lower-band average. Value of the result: 1.10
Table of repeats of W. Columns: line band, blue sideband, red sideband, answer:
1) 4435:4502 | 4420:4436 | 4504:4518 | 1.6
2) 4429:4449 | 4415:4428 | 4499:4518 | -1.9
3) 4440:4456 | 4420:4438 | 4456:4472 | -1.3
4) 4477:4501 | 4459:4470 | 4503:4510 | -0.1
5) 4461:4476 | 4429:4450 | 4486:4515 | 0.4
